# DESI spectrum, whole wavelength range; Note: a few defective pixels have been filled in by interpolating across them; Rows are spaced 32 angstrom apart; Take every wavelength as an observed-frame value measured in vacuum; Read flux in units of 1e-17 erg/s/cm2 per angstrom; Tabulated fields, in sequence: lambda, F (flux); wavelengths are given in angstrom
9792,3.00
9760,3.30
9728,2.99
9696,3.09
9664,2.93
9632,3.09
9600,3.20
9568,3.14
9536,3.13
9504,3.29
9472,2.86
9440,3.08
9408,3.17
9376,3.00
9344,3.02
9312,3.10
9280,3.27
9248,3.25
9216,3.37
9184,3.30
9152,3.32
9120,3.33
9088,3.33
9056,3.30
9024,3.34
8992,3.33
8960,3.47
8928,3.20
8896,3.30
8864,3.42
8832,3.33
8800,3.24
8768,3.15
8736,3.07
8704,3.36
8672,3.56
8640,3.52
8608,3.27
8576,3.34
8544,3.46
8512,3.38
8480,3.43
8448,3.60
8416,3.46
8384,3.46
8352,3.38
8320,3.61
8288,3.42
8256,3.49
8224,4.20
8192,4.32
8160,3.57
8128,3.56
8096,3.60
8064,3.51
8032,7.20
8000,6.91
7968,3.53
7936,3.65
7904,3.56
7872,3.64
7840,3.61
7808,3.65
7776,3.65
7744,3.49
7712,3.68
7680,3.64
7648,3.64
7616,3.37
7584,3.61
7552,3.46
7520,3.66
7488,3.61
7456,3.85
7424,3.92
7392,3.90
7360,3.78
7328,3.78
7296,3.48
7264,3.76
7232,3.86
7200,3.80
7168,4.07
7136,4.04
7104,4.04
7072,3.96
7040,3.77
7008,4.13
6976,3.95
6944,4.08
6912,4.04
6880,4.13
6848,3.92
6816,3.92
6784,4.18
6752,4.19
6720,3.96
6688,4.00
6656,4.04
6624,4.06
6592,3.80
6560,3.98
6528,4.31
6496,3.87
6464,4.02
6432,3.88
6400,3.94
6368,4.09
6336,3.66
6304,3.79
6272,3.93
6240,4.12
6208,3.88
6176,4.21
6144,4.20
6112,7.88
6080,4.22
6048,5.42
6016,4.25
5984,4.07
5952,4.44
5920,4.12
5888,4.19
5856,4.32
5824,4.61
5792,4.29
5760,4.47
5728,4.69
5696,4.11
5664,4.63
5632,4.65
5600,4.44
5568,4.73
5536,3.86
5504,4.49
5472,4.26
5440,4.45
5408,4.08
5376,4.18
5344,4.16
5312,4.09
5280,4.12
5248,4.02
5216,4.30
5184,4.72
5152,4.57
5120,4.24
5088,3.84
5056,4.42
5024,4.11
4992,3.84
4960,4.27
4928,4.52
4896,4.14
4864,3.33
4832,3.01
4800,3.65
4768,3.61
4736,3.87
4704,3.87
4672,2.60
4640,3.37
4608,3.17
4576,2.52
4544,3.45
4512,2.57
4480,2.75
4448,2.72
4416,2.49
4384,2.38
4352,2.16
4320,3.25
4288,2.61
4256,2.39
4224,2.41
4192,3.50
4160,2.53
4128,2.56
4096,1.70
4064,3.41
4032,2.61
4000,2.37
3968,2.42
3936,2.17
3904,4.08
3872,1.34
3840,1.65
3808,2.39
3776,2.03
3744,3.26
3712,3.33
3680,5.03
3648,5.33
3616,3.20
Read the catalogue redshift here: 0.22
